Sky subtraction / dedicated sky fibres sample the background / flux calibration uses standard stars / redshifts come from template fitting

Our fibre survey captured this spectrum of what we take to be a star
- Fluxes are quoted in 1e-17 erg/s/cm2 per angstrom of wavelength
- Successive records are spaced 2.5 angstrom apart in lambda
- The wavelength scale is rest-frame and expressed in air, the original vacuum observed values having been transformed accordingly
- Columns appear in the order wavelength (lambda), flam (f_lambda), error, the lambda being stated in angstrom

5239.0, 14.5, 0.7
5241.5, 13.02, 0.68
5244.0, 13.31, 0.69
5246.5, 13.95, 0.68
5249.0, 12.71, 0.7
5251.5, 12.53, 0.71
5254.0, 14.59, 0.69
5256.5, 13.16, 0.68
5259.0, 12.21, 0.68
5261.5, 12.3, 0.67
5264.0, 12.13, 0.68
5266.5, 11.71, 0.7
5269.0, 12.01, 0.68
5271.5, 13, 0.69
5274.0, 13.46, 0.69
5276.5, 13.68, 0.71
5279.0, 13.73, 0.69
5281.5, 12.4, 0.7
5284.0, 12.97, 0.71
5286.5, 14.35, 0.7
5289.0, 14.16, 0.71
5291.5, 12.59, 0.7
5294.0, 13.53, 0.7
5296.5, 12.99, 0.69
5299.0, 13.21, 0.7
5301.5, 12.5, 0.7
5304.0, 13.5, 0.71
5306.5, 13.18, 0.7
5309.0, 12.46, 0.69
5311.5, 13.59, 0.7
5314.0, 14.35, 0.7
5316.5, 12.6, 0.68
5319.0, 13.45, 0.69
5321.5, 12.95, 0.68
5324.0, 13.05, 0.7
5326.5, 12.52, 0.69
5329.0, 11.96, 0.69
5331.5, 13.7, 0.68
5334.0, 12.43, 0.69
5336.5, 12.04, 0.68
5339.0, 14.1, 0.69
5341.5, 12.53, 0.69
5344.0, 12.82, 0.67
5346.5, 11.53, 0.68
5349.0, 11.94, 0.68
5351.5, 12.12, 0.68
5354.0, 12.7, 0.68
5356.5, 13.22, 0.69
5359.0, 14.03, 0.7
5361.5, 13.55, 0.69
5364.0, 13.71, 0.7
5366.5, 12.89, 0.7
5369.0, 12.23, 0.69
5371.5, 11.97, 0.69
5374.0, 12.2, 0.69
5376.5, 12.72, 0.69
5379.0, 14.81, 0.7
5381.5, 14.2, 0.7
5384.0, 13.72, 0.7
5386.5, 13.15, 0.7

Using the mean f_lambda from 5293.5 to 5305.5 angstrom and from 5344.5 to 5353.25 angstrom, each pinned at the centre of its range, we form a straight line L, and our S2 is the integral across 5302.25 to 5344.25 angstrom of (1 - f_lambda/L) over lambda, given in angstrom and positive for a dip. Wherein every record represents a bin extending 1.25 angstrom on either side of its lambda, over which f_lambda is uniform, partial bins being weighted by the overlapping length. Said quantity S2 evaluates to -1.5 angstrom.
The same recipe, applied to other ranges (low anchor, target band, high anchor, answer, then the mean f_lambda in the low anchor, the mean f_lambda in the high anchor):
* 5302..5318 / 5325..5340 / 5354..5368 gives 0.6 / 13.2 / 13.4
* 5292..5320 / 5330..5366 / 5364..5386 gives 0.8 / 13.2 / 13.1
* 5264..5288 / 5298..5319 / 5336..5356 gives -0.7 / 13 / 12.5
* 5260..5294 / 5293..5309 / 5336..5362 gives -0.2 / 13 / 12.8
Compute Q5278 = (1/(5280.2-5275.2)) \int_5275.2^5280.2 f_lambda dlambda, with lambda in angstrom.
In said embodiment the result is 13.7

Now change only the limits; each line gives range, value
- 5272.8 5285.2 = 13.2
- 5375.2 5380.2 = 13.7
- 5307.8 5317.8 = 13.3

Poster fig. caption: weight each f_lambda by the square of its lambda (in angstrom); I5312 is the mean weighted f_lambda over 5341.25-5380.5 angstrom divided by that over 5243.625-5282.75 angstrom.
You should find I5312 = 1.0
